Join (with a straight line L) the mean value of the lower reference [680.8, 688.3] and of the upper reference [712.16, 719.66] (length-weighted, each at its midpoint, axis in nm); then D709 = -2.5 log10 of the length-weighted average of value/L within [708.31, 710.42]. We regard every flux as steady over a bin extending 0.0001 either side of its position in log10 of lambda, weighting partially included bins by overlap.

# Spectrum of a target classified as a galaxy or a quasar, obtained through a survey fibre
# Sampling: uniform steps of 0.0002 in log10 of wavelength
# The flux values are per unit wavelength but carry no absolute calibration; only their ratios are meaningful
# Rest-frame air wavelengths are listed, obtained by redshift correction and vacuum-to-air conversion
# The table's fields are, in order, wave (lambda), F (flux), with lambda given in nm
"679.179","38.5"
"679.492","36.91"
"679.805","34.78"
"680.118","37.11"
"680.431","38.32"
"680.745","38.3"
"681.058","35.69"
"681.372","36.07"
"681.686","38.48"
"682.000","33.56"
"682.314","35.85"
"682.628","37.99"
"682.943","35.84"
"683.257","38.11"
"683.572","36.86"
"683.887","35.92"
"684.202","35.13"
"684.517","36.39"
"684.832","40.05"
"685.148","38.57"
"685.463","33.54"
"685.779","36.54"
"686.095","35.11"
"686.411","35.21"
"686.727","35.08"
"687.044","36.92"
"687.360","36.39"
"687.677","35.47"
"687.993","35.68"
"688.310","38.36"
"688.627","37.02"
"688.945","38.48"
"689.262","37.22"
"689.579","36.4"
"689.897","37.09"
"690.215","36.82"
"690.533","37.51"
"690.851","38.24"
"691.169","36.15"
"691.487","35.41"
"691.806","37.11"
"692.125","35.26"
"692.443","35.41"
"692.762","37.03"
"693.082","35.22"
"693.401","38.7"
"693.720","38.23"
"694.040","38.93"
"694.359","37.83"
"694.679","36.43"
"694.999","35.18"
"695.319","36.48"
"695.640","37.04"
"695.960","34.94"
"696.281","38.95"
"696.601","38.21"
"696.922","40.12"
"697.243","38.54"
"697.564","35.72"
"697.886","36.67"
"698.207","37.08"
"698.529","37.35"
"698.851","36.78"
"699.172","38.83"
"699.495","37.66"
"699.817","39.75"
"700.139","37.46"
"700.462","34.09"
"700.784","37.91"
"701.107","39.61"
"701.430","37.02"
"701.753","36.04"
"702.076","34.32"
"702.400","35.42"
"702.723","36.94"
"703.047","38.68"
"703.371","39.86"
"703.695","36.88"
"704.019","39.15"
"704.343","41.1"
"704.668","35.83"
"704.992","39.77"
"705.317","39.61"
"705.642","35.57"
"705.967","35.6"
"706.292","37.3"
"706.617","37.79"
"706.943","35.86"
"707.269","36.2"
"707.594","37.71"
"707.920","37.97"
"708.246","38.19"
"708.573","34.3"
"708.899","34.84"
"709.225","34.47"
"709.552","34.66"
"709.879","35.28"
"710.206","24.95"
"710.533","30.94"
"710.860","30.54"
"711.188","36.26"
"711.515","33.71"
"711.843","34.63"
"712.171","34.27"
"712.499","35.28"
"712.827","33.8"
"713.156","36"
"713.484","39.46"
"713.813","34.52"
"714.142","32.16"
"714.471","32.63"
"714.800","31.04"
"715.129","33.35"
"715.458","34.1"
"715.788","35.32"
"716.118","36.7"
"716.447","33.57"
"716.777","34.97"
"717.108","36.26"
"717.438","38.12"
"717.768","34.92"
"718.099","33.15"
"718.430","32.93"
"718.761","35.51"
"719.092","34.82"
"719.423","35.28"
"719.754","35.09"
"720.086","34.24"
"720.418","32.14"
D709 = 0.06 mag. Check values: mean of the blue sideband 36.4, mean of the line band 33.3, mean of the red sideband 34.7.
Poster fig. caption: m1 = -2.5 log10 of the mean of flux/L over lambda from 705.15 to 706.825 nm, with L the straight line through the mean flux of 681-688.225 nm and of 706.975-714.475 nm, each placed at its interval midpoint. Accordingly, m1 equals -0.07 mag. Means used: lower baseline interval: 36.3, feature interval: 37.1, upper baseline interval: 34.5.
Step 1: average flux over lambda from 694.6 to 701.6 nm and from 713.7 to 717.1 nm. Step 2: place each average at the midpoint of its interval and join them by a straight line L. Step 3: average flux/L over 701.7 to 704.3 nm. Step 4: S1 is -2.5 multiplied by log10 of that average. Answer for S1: -0.03 mag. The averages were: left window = 37.4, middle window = 37.4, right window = 33.9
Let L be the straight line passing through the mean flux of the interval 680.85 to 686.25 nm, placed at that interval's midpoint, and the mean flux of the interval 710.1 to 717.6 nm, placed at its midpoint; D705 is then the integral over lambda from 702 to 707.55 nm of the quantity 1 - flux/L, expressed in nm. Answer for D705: -0.42 nm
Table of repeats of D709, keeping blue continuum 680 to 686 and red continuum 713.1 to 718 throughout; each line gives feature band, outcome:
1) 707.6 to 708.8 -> -0.05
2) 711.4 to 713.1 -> 0.02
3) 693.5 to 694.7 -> -0.06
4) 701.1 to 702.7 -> -0.02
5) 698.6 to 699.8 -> -0.06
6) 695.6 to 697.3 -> -0.06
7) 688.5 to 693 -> -0.01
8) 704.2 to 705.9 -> -0.08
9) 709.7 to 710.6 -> 0.16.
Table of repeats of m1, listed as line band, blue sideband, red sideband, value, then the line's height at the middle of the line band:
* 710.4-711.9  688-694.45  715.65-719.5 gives 0.08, 35.6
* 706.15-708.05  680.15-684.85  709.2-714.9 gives -0.09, 34.1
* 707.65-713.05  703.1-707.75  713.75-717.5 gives 0.06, 36.1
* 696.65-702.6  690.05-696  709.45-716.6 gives -0.04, 35.8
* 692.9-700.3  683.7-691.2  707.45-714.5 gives -0.05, 35.8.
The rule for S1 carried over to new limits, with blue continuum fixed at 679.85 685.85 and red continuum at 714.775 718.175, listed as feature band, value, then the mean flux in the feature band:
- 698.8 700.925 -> -0.05 mag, 37.5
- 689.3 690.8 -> -0.02 mag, 37.1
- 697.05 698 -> -0.03 mag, 37.1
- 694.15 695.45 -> -0.02 mag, 36.6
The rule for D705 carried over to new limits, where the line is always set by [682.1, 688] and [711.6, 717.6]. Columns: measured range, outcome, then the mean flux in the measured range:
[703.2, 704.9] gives -0.16 nm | 38.6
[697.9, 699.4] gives -0.08 nm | 37.4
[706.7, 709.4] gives -0.09 nm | 36.2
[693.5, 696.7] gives -0.13 nm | 37.2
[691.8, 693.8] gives -0.04 nm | 36.6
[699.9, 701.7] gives -0.09 nm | 37.3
